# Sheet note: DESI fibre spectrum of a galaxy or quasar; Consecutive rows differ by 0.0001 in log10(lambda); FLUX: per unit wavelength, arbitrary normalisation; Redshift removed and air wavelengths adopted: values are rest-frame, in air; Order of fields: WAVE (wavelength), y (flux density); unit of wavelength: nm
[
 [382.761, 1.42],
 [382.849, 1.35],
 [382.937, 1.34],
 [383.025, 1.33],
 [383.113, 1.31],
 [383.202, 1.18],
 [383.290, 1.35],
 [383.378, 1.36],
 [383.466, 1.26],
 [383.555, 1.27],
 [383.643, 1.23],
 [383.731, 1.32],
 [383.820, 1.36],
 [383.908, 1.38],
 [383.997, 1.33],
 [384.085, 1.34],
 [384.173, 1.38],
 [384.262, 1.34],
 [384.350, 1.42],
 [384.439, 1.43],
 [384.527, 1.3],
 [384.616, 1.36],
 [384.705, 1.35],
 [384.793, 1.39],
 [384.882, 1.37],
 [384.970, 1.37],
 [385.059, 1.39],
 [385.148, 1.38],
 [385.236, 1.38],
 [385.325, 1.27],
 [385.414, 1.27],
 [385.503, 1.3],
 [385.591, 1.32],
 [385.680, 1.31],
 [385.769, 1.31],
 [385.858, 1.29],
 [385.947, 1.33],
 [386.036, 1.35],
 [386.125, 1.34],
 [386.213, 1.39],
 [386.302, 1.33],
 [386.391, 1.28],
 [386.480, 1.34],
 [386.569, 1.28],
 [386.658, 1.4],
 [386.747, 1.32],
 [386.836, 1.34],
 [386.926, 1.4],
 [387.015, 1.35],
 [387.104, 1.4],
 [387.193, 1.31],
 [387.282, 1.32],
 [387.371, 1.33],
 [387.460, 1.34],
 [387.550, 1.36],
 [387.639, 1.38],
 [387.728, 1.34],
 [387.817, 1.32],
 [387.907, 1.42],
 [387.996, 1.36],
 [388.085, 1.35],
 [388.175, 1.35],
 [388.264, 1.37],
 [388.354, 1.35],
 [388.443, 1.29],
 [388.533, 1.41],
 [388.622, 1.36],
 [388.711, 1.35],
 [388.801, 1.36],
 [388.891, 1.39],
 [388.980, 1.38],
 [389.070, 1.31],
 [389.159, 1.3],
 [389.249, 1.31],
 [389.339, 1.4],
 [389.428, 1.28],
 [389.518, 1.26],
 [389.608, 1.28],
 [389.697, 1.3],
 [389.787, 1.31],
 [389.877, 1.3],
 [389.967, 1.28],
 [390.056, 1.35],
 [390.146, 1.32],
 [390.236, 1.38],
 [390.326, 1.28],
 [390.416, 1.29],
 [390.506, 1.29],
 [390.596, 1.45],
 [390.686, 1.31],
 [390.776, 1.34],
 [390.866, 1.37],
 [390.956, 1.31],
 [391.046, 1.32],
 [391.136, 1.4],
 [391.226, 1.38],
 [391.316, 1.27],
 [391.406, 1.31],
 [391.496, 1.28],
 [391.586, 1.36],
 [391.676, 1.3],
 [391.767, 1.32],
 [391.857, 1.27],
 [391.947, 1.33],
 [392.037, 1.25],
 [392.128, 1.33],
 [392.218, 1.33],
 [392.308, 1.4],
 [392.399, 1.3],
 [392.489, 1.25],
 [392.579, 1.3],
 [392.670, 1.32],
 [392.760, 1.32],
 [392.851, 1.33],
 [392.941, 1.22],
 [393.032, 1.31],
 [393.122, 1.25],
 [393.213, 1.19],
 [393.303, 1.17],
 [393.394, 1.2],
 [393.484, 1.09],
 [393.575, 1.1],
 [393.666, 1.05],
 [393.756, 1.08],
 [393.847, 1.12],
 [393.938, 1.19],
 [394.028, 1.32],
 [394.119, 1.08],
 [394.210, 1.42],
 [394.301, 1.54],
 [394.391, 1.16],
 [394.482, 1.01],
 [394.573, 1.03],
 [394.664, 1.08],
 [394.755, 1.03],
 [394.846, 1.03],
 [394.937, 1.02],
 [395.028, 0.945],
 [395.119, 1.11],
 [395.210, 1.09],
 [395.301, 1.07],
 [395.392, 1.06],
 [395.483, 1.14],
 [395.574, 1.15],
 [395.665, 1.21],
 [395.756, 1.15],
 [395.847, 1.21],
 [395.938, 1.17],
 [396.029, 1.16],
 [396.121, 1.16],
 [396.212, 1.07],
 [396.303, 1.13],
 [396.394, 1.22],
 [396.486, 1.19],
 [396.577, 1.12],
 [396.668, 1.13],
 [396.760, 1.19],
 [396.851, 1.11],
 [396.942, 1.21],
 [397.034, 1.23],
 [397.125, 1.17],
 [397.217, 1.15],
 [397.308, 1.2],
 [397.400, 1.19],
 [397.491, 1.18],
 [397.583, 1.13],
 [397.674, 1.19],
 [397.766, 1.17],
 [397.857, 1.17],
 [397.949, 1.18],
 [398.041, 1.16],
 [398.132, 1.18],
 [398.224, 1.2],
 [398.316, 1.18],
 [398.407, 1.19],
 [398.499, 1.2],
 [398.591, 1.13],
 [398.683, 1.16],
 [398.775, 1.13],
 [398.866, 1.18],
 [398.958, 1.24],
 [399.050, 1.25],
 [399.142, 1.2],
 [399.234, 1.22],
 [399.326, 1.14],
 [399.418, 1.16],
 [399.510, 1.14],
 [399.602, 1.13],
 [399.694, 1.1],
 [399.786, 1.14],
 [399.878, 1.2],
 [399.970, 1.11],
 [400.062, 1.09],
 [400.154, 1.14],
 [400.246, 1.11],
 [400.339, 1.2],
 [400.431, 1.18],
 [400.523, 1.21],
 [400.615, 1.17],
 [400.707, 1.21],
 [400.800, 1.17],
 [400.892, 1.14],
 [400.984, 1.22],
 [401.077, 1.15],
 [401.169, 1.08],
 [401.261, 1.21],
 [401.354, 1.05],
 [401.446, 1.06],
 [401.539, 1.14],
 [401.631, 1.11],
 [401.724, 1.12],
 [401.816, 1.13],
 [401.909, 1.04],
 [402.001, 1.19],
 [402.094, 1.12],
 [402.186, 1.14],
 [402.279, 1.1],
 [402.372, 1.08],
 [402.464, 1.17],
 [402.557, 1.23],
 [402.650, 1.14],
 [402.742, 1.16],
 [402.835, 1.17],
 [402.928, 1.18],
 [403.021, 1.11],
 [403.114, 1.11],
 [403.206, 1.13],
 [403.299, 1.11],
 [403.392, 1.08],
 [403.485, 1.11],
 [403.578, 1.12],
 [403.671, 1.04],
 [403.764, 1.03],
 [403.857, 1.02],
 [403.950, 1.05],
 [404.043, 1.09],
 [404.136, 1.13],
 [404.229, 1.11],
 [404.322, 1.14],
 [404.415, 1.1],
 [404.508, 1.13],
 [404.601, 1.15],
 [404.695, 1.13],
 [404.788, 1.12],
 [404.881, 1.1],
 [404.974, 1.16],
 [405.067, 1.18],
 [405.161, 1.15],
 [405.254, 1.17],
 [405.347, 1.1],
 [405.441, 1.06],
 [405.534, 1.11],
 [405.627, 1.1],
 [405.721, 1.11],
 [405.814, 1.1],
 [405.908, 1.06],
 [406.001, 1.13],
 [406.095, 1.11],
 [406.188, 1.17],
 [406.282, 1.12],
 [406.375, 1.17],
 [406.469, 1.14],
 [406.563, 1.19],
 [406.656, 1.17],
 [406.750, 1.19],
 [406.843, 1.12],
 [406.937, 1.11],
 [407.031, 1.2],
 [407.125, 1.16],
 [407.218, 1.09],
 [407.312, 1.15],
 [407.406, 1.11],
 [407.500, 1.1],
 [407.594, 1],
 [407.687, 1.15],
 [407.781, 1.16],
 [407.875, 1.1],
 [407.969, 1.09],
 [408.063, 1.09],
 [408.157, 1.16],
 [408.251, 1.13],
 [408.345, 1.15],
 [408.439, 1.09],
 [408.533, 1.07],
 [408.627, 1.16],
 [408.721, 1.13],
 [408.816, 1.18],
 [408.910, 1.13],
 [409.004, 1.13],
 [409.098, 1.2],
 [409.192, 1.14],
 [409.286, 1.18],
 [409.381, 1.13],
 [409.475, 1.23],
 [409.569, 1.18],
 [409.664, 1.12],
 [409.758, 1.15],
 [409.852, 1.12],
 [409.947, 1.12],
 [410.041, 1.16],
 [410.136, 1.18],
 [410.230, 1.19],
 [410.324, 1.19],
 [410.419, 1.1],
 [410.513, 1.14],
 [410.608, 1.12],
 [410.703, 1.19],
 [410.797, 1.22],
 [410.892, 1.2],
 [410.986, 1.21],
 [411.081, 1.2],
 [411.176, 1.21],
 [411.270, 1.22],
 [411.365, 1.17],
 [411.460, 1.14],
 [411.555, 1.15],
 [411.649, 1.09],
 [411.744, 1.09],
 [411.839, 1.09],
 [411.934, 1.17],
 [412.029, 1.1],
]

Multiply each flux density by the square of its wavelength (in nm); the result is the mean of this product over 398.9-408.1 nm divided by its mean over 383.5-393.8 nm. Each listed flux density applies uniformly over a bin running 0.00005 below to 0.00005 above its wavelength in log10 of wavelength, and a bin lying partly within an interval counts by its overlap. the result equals 0.92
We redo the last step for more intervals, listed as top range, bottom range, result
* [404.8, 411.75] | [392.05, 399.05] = 1.03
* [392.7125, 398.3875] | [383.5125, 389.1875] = 0.91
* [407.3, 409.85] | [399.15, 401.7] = 1.03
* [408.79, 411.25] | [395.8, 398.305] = 1.06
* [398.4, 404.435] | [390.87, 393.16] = 0.91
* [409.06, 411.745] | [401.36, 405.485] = 1.08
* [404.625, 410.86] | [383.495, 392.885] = 0.94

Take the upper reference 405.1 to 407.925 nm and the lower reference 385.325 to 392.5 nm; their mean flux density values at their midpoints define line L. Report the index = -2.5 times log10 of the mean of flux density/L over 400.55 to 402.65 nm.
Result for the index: 0.043 mag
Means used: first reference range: 1.33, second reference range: 1.13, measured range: 1.14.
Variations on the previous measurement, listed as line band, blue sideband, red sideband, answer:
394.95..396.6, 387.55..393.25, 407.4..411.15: 0.13 mag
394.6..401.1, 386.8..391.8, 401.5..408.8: 0.06 mag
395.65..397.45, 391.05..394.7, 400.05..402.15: 0.03 mag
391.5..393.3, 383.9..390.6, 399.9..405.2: -0.02 mag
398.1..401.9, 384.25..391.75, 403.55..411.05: 0.05 mag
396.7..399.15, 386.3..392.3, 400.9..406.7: 0.03 mag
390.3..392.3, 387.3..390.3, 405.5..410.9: -0.01 mag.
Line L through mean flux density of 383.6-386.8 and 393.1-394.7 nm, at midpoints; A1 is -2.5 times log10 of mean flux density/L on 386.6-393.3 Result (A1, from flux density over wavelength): -0.07 mag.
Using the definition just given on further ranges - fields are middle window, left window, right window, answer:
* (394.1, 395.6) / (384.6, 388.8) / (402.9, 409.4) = 0.125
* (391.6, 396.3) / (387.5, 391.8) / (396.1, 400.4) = 0.053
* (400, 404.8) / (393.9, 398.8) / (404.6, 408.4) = 0.011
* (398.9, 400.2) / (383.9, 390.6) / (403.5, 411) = 0.047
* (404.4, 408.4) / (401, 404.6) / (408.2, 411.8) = 0.008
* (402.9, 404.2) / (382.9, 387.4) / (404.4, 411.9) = 0.083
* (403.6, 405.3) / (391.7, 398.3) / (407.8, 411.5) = 0.051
